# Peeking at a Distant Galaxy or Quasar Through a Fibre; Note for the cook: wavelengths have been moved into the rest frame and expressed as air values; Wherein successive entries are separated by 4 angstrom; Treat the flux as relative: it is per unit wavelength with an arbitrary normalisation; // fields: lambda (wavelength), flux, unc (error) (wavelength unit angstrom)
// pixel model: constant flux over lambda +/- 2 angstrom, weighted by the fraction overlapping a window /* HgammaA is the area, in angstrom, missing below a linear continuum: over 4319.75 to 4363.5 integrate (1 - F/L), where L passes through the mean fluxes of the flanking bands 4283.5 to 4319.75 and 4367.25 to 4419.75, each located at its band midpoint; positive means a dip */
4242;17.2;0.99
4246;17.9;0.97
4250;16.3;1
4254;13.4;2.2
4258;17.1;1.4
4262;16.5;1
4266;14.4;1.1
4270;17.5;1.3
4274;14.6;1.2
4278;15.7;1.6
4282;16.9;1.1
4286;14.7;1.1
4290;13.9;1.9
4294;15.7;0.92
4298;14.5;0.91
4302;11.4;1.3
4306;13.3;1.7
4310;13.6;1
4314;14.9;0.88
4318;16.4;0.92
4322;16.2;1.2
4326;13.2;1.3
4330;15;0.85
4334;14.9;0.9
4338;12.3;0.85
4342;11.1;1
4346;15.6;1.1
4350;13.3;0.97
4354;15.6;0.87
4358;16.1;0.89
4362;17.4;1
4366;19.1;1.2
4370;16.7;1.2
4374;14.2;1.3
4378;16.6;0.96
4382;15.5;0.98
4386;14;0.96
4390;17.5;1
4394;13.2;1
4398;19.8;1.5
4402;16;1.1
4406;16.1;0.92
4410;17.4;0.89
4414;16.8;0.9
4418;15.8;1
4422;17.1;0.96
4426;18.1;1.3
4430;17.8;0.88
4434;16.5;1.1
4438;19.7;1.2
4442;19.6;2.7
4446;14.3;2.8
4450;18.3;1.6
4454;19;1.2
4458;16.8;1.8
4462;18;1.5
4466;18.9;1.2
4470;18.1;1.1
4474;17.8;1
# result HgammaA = 1.5 angstrom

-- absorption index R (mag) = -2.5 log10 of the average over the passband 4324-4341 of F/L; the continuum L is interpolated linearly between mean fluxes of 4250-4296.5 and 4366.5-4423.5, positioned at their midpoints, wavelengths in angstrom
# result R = 0.16 mag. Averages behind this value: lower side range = 15.5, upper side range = 16.3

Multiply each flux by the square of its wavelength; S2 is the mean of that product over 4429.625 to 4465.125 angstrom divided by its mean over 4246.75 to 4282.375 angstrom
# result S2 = 1.22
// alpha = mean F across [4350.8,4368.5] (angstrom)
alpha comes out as 16.8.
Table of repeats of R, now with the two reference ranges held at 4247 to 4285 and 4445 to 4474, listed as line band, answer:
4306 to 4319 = 0.120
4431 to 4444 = -0.060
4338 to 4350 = 0.253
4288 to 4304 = 0.164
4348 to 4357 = 0.144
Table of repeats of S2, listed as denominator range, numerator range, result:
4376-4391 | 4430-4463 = 1.16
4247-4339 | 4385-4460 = 1.21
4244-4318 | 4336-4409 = 1.07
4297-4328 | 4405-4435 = 1.26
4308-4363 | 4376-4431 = 1.17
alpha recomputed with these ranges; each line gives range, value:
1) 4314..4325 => 15.8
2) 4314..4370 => 15.1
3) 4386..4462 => 17.1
